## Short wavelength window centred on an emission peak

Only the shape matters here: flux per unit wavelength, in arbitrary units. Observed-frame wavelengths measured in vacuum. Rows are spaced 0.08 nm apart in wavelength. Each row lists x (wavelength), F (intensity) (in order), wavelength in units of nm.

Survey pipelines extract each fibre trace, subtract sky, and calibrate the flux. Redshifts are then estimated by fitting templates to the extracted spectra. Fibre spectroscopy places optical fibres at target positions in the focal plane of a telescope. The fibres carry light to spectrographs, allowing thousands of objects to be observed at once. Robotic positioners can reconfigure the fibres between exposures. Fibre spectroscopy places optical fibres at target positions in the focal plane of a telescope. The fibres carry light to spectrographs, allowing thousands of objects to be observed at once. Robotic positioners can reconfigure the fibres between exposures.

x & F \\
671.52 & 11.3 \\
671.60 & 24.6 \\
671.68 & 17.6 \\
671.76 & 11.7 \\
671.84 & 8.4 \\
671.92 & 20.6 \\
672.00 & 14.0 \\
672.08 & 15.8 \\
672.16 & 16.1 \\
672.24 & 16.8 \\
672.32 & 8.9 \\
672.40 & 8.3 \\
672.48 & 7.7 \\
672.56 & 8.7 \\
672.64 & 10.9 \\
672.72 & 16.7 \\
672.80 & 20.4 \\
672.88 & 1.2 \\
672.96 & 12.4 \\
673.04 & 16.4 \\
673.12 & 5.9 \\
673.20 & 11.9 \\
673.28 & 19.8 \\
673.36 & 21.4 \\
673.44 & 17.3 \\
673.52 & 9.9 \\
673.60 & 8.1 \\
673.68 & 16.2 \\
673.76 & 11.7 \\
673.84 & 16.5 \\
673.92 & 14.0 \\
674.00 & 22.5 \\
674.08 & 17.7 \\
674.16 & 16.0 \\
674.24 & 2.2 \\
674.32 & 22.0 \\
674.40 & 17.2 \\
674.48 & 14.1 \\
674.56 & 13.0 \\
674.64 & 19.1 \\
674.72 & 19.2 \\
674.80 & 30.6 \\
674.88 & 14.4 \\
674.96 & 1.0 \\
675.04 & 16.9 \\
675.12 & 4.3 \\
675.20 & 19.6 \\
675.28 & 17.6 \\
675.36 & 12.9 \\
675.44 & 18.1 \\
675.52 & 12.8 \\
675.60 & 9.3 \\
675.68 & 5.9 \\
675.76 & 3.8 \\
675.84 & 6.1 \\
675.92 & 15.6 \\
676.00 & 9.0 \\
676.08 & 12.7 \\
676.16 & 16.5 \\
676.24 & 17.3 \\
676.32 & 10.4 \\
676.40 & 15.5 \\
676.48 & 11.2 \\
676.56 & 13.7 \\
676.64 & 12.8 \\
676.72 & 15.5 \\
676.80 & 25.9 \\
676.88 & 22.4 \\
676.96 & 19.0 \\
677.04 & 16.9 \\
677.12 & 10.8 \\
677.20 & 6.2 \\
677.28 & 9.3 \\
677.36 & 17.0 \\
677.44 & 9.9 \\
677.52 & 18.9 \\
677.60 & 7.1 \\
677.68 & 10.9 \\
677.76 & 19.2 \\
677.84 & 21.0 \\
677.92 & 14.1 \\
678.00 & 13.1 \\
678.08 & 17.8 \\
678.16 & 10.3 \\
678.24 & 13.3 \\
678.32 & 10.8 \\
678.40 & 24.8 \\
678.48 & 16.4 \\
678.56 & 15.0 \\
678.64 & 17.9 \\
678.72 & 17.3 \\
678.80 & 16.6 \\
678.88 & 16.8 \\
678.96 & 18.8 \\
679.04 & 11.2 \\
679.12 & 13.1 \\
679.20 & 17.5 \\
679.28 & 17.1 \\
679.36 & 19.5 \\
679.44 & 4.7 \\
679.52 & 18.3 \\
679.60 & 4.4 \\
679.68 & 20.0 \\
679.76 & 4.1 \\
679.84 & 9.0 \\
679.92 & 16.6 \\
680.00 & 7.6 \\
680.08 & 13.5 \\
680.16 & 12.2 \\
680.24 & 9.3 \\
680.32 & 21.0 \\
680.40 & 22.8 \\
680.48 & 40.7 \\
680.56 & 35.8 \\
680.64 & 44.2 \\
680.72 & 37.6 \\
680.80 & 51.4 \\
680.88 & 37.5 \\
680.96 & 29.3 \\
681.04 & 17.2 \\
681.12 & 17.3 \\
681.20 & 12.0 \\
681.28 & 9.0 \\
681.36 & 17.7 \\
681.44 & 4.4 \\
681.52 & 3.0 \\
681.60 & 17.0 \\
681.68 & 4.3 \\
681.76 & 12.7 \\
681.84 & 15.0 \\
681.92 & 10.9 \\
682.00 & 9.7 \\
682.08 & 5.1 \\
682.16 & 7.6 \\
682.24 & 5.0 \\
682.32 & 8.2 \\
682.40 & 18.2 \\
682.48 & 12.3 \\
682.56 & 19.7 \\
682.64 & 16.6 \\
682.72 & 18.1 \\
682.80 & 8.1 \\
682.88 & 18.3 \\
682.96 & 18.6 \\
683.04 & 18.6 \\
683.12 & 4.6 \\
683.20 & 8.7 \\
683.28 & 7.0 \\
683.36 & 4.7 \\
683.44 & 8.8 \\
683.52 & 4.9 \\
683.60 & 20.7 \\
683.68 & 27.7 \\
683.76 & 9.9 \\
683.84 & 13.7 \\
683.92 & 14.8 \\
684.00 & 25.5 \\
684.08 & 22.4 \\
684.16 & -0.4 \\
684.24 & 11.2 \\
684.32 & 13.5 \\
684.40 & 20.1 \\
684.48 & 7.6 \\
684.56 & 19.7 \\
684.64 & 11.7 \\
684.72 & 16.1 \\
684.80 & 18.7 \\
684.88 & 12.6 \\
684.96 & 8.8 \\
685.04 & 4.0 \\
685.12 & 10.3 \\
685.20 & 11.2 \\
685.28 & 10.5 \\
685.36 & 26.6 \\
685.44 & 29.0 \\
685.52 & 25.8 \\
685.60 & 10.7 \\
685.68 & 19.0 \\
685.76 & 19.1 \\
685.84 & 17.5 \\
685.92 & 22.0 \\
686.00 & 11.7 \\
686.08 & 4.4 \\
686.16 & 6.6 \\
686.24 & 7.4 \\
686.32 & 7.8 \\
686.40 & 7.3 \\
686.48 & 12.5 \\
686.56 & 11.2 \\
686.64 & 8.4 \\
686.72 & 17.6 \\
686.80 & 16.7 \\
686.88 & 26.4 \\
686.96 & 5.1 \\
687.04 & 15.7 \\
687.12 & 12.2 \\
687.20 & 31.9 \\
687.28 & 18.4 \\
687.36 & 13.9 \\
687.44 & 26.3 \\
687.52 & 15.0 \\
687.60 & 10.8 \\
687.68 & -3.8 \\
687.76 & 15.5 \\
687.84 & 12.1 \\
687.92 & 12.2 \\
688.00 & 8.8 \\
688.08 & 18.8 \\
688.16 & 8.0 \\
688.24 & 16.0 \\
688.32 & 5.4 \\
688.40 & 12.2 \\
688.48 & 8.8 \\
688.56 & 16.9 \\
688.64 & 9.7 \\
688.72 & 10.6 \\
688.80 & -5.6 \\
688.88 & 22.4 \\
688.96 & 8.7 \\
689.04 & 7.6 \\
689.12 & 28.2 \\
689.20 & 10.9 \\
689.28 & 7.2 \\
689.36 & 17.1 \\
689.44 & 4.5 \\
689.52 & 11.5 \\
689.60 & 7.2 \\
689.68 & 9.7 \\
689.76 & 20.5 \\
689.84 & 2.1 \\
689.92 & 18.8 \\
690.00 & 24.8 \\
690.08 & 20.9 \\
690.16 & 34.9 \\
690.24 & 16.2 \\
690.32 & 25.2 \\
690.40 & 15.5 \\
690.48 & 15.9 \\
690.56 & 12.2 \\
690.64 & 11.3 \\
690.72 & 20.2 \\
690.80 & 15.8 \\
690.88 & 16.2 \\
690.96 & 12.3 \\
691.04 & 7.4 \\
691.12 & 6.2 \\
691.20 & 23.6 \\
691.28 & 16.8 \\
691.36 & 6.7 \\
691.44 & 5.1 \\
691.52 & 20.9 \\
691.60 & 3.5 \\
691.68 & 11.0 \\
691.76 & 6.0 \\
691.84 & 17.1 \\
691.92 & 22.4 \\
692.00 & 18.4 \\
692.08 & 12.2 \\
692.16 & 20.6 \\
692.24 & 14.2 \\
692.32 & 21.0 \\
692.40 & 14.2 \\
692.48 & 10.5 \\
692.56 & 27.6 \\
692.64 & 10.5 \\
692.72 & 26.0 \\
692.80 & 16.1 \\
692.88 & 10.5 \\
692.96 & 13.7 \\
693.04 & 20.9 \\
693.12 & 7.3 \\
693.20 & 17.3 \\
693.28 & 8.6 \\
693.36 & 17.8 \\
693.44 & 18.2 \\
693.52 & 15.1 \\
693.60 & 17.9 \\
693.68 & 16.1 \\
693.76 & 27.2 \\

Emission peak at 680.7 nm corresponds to H-beta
